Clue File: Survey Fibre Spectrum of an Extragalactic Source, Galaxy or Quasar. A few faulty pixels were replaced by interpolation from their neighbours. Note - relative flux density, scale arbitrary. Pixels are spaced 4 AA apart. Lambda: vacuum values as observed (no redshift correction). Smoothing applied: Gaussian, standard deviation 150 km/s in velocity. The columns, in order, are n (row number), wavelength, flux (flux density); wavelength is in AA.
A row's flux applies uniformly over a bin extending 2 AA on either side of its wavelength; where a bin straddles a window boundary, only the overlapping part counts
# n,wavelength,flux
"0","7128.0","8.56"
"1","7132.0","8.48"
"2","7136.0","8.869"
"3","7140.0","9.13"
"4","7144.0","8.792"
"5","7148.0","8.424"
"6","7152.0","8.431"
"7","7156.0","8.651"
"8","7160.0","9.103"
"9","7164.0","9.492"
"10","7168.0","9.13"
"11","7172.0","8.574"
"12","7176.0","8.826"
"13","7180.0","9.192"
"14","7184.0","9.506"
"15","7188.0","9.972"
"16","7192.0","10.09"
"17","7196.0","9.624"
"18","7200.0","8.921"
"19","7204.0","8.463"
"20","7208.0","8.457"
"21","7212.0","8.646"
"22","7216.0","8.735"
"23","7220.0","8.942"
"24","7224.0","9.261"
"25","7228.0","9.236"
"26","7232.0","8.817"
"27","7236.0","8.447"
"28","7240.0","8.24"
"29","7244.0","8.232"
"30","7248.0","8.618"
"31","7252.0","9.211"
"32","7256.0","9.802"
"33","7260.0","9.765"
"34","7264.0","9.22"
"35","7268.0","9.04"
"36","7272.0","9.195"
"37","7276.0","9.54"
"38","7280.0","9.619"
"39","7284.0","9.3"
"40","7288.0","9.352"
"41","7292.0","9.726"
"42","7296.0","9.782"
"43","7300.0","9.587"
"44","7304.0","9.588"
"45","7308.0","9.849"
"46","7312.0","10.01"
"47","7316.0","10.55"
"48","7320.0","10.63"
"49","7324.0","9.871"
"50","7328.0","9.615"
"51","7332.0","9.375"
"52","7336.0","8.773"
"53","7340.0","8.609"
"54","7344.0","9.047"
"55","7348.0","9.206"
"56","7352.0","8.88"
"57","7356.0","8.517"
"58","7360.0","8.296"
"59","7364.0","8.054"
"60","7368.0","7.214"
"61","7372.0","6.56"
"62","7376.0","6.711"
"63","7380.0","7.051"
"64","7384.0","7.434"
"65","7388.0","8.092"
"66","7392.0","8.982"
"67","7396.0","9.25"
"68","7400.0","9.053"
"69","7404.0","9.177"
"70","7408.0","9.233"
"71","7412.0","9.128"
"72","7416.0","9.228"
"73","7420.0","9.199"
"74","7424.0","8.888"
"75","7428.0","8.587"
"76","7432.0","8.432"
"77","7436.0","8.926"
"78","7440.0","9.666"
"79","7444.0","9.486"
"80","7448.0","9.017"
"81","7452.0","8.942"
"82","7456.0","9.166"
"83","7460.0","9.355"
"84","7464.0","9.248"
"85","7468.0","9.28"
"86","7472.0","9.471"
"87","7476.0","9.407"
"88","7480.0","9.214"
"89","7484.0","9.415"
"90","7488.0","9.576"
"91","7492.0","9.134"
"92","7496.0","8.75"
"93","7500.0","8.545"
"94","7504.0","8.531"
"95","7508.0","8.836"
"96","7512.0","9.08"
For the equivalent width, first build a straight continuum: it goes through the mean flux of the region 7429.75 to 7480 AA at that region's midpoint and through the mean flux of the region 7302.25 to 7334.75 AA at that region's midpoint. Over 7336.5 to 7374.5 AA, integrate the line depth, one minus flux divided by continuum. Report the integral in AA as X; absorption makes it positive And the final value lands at 5.7 AA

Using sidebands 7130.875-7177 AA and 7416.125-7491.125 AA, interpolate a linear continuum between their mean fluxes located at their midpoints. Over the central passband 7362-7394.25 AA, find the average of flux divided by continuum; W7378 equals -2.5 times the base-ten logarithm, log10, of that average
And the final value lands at 0.206 mag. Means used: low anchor 8.83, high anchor 9.18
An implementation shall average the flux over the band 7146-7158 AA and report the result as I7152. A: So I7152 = 8.5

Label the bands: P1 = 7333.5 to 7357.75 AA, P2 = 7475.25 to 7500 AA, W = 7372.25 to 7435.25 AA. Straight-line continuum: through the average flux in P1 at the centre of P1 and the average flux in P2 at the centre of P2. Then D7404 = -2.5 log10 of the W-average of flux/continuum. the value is 0.06 mag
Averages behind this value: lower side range 8.85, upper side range 9.18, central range 8.51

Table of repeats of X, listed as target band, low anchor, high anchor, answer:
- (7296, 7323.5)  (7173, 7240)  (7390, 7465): -2.9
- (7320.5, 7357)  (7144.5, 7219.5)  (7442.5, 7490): 0.0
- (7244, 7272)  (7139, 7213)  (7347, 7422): -1.4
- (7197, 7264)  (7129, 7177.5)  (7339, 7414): -1.8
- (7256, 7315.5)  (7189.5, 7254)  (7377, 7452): -4.9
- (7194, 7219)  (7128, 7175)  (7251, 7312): 0.8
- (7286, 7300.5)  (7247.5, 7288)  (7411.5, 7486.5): -0.4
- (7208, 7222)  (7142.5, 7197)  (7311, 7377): 0.5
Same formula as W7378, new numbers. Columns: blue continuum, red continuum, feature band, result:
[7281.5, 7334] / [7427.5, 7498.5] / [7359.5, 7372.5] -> 0.26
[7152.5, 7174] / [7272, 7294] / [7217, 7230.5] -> 0.01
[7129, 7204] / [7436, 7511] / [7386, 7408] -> 0.02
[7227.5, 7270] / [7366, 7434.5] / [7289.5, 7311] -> -0.11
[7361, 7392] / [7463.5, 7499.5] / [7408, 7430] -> -0.11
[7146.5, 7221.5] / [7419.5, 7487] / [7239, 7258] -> 0.02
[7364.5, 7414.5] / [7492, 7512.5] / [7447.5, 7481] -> -0.08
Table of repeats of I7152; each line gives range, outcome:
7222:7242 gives 8.8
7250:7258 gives 9.51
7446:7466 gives 9.15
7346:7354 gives 9.04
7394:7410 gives 9.18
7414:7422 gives 9.21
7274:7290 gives 9.45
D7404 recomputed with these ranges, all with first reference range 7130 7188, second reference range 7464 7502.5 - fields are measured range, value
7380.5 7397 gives 0.11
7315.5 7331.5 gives -0.11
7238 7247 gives 0.09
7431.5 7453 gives 0.00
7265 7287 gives -0.04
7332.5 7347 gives 0.02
